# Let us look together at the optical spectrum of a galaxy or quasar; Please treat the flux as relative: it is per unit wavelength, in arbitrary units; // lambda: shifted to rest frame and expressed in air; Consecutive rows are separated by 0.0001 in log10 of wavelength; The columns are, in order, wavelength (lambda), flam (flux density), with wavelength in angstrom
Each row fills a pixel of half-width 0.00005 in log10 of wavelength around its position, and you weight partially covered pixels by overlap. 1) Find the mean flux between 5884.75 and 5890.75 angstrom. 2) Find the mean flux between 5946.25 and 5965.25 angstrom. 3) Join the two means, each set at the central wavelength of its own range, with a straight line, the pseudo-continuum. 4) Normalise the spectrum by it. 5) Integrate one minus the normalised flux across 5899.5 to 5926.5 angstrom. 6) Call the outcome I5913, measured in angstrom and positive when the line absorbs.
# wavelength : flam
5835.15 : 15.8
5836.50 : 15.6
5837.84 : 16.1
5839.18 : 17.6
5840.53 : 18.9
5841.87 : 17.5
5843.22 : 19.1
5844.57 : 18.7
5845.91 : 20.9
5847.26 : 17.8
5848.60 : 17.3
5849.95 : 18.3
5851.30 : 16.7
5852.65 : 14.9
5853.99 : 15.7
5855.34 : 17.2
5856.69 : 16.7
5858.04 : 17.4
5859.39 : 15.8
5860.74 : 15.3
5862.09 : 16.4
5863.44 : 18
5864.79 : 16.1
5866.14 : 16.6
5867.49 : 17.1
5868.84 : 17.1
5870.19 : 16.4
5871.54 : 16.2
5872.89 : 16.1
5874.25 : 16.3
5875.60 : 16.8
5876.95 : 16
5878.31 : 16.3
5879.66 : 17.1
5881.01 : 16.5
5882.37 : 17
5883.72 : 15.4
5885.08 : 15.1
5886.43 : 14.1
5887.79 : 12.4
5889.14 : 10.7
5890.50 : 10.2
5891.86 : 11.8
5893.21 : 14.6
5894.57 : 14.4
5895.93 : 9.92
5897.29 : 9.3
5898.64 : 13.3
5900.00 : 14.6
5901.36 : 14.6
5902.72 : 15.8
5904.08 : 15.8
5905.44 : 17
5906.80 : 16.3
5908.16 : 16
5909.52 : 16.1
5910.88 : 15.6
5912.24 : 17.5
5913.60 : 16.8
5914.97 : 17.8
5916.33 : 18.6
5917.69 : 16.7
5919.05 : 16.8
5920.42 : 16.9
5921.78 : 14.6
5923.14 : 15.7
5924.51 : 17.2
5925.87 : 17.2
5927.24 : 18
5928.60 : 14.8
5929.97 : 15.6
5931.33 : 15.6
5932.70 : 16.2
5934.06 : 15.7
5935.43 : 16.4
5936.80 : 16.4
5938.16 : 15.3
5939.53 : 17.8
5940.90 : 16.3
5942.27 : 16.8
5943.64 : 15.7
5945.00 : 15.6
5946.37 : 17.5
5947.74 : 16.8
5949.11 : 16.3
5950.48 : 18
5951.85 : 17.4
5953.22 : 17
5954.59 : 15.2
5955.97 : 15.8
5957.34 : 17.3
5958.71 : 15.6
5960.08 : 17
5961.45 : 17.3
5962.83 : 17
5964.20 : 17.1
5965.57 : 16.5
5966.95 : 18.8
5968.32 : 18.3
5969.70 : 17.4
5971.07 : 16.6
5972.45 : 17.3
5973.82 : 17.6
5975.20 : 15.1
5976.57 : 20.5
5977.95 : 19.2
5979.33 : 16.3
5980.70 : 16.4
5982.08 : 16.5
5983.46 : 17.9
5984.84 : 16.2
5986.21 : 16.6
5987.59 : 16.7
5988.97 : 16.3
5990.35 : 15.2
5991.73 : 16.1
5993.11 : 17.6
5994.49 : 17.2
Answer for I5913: -4.39 angstrom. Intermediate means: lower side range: 12.5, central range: 16.4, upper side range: 16.8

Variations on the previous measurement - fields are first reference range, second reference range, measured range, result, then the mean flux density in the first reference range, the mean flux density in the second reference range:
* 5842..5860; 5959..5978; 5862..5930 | 7.4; 17.4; 17.5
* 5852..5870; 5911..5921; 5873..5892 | 2.2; 16.5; 17.2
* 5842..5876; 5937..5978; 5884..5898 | 3.8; 17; 17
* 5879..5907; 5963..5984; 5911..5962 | -2.3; 14.1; 17.4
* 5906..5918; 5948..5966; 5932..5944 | 0.3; 16.8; 16.7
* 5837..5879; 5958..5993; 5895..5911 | 2.4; 17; 17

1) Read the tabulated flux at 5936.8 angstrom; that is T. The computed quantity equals 16.4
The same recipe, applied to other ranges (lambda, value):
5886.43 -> 14.1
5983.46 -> 17.9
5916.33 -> 18.6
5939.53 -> 17.8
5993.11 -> 17.6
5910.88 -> 15.6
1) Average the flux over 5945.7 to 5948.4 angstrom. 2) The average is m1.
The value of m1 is 17.1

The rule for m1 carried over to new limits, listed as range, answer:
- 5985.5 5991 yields 16.2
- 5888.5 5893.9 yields 11.8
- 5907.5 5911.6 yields 15.9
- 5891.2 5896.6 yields 12.7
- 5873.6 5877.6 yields 16.4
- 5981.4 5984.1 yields 17.2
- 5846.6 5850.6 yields 17.8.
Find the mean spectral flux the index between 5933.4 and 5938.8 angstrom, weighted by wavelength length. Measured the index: 16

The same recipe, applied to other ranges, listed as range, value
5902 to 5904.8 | 15.8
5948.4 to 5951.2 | 17.1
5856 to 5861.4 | 16.3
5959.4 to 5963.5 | 17.1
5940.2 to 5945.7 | 16.1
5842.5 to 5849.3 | 18.7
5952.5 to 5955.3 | 16.1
